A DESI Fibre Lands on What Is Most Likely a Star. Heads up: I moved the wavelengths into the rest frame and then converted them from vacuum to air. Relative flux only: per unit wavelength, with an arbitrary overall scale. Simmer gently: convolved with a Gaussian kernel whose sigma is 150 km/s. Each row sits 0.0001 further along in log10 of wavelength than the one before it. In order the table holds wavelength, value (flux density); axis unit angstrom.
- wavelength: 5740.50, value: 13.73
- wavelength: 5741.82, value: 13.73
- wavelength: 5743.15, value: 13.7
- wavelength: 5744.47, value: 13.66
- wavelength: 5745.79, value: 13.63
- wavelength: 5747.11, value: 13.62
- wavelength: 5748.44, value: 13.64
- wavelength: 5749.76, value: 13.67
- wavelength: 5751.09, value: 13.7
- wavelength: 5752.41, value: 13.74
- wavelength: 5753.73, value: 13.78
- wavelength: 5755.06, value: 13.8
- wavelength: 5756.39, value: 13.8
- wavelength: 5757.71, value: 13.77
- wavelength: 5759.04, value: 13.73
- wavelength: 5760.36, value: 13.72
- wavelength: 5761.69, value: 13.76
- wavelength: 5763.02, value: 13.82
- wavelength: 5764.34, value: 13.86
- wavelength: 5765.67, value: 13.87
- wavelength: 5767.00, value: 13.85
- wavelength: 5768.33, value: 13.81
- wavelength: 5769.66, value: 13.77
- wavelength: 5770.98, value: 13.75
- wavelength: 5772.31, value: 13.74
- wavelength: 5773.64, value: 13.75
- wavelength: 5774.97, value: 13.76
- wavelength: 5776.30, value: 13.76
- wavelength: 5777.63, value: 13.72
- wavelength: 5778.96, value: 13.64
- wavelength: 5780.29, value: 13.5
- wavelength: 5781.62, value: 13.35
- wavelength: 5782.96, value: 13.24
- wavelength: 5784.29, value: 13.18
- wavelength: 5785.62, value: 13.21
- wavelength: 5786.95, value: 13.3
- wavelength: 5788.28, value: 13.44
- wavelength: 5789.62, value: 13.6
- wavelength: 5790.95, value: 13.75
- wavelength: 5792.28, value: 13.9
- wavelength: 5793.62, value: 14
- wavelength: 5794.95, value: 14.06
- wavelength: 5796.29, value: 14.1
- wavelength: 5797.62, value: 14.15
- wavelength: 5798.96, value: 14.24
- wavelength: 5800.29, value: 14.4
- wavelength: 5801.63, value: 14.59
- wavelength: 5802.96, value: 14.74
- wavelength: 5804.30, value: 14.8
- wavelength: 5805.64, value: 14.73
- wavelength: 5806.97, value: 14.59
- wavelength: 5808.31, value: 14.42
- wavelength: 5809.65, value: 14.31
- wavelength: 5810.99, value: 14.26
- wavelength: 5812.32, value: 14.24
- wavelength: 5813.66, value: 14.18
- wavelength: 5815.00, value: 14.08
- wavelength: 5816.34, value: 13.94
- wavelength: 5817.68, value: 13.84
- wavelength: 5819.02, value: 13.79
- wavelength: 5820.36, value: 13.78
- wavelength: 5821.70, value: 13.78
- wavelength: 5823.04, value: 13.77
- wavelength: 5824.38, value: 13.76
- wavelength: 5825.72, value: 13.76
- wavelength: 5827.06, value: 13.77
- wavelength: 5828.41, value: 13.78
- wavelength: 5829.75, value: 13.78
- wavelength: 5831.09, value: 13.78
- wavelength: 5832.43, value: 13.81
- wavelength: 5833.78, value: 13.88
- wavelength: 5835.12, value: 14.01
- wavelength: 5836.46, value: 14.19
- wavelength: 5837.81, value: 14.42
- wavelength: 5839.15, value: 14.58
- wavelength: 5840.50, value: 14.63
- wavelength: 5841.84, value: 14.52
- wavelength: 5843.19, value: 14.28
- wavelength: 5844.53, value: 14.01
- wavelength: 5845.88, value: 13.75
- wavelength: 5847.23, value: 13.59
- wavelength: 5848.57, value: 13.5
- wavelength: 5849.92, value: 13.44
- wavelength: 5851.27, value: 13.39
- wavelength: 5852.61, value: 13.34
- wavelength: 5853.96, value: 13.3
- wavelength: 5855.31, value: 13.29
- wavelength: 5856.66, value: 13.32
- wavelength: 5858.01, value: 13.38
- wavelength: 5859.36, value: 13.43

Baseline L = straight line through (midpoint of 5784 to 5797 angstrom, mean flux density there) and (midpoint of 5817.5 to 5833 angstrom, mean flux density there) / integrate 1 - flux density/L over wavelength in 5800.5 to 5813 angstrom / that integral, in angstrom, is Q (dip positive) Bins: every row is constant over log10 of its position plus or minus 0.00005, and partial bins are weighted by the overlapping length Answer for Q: -0.7 angstrom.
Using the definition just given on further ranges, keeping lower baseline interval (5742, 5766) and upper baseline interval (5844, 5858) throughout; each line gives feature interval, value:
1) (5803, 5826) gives -1.0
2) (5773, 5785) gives 0.1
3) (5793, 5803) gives -0.5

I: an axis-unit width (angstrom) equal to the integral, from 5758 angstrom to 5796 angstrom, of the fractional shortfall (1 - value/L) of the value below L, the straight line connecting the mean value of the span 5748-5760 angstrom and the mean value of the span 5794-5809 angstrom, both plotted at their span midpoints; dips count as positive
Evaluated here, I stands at 1.1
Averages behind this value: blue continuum 13.7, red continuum 14.4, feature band 13.7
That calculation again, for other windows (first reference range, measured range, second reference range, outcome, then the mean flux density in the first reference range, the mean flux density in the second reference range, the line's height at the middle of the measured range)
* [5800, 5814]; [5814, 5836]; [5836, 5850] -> 0.70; 14.5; 14.1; 14.3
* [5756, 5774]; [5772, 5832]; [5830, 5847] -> 0.19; 13.8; 14.1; 14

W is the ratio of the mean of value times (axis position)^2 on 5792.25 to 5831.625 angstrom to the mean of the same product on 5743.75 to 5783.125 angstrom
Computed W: 1.0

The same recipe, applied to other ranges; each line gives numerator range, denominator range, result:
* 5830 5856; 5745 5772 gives 1.04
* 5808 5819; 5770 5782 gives 1.05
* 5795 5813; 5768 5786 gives 1.07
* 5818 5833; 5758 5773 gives 1.02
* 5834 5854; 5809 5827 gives 1.01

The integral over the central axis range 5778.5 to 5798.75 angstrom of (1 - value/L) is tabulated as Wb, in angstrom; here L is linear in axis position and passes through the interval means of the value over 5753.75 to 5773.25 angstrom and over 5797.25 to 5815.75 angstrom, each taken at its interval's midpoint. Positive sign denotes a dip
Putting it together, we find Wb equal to 0.73 angstrom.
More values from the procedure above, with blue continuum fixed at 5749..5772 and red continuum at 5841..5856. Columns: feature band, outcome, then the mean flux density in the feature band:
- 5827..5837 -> -0.13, 13.9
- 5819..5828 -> -0.04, 13.8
